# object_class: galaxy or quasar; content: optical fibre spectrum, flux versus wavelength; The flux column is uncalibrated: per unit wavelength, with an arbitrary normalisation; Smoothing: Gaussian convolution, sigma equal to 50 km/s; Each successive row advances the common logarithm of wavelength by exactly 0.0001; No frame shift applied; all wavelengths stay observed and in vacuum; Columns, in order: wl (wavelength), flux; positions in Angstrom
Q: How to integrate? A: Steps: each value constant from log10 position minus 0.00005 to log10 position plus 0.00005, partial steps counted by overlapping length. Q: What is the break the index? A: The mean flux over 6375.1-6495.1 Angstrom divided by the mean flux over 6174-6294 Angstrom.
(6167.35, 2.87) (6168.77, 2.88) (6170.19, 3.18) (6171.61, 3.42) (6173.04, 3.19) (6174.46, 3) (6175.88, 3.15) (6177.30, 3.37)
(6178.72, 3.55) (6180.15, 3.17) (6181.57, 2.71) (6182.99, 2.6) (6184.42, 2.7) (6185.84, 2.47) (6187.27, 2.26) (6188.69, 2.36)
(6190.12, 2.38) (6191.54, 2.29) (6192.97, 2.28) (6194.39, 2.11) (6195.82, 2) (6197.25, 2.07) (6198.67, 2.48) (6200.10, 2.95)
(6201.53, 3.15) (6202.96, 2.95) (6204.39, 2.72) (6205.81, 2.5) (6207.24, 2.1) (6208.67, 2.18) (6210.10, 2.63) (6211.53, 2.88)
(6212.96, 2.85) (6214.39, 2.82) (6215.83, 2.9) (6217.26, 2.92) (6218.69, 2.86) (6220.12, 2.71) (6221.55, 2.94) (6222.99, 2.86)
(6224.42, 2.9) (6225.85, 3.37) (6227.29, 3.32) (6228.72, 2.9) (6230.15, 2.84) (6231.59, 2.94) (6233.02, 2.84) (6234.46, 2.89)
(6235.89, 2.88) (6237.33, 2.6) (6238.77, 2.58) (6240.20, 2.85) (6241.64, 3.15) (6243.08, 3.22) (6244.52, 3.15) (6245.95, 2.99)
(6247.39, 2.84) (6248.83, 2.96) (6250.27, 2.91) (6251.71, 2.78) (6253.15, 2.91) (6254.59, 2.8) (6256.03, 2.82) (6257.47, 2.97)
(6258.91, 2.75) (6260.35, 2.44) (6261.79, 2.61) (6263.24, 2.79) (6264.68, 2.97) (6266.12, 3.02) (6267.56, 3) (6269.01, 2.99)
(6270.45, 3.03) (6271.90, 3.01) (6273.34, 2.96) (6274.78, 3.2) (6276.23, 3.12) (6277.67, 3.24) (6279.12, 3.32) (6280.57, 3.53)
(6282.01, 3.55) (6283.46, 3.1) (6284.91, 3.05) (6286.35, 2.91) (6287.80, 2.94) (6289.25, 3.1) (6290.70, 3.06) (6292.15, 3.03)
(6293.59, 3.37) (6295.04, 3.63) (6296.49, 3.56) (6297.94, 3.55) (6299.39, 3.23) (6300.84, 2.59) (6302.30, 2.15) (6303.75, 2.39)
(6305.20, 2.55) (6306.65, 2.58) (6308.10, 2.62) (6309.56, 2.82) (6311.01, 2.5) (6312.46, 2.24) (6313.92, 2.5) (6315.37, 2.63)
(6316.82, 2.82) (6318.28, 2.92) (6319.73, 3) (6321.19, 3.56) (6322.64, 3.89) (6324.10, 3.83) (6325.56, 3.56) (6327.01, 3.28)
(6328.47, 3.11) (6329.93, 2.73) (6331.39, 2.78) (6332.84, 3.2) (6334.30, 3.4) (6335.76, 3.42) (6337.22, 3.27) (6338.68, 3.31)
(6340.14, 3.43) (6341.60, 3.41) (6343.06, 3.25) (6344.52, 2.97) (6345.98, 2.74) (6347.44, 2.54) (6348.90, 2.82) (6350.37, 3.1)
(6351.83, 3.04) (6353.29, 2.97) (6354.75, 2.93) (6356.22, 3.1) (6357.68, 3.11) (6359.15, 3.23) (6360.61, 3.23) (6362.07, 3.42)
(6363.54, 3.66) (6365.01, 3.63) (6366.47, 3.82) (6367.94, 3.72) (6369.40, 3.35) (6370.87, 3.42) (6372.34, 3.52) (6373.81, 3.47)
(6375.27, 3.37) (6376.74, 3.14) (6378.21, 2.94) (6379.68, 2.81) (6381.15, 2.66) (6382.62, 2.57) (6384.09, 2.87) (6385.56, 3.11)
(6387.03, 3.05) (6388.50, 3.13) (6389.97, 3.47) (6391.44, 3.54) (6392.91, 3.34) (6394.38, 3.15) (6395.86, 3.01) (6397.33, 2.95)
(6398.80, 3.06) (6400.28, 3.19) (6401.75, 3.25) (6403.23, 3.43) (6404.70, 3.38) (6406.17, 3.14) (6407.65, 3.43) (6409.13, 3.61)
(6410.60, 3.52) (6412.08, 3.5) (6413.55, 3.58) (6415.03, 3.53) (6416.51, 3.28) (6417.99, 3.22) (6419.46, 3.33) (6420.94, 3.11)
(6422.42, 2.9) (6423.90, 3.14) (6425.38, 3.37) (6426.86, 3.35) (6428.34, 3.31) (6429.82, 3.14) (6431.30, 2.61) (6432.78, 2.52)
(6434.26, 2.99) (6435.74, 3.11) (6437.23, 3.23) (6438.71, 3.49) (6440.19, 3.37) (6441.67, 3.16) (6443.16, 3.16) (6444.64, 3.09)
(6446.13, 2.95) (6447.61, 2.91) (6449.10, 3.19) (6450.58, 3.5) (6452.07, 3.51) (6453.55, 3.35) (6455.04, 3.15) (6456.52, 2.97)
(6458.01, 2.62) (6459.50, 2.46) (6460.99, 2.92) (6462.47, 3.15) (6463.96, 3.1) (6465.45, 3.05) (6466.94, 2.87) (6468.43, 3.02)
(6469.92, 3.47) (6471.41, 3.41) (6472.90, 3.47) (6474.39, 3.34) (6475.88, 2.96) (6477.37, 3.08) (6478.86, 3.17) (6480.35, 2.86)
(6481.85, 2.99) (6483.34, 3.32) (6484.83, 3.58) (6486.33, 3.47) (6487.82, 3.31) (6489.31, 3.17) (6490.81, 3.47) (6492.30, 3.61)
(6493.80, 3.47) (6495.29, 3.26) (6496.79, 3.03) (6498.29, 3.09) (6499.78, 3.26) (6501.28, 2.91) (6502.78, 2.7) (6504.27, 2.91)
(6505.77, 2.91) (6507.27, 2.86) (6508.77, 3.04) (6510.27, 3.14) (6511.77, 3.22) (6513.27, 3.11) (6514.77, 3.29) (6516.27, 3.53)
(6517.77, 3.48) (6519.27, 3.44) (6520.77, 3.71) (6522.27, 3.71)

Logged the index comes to 1.1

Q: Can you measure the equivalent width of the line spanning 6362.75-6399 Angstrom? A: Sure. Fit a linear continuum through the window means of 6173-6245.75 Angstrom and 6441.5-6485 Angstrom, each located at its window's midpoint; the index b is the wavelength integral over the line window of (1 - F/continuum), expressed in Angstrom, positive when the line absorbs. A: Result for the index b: -2.7 Angstrom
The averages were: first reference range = 2.77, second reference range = 3.12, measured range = 3.23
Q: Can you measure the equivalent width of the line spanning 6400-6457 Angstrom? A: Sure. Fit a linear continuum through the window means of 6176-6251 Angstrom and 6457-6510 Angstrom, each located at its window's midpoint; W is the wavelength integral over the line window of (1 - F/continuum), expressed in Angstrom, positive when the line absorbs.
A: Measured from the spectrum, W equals -3.39 Angstrom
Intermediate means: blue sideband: 2.77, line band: 3.23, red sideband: 3.12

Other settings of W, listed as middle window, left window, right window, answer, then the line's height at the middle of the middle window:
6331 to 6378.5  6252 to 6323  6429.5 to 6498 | -3.2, 3.03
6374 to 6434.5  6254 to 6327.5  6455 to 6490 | -1.9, 3.08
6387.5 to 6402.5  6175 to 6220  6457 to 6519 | -1.1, 2.99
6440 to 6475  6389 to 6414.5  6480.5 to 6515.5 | 1.2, 3.24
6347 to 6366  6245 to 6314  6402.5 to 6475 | -0.6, 3.06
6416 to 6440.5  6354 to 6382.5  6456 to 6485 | 0.2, 3.16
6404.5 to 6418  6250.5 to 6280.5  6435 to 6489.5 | -1.4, 3.11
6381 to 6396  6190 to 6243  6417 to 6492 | -0.3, 3.03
